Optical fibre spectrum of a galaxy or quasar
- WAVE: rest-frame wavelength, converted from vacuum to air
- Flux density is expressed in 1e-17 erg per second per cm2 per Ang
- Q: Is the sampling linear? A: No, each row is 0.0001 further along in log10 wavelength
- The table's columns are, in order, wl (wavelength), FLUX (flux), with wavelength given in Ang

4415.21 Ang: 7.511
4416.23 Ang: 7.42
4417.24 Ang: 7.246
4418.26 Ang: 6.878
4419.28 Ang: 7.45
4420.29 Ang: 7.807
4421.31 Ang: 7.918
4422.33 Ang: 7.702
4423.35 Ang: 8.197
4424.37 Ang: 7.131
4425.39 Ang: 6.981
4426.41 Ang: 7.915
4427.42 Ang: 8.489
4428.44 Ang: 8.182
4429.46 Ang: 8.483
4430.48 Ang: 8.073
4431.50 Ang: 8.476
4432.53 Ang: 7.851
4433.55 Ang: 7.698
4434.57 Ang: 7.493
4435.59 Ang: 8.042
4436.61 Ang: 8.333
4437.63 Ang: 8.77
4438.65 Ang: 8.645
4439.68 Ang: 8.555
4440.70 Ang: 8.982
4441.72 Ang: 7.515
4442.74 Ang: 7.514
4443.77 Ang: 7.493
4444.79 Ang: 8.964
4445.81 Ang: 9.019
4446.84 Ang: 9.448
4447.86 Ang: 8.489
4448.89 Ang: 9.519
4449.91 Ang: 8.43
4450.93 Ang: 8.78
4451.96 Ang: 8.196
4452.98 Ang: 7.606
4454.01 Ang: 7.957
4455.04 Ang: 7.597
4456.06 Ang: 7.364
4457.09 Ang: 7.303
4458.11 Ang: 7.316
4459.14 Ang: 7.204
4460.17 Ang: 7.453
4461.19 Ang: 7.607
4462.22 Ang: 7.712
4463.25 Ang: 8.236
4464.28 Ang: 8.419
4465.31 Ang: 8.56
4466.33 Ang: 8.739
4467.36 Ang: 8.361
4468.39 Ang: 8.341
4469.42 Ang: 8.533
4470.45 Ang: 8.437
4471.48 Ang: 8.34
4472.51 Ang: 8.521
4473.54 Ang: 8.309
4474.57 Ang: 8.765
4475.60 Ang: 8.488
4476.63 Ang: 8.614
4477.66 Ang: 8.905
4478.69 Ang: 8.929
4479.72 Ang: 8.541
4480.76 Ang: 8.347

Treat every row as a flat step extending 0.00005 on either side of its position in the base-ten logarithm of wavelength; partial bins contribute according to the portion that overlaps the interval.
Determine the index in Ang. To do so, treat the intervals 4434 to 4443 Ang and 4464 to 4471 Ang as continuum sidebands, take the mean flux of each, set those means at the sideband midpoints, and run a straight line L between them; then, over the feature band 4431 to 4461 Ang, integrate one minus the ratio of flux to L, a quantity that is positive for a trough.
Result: 0.6 Ang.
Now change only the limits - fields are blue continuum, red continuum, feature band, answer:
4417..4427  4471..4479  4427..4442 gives -0.9 Ang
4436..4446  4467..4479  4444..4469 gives 0.8 Ang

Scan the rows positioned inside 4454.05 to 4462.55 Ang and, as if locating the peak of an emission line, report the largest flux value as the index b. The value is 7.712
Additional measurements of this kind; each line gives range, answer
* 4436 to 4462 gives 9.519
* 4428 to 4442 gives 8.982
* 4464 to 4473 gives 8.739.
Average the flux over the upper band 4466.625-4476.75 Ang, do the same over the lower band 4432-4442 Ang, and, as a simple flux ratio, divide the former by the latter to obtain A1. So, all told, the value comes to 1.0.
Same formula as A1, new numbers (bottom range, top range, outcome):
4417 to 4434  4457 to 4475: 1.04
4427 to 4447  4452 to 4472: 0.96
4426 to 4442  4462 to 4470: 1.02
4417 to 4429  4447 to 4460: 1.04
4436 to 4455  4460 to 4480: 1.00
